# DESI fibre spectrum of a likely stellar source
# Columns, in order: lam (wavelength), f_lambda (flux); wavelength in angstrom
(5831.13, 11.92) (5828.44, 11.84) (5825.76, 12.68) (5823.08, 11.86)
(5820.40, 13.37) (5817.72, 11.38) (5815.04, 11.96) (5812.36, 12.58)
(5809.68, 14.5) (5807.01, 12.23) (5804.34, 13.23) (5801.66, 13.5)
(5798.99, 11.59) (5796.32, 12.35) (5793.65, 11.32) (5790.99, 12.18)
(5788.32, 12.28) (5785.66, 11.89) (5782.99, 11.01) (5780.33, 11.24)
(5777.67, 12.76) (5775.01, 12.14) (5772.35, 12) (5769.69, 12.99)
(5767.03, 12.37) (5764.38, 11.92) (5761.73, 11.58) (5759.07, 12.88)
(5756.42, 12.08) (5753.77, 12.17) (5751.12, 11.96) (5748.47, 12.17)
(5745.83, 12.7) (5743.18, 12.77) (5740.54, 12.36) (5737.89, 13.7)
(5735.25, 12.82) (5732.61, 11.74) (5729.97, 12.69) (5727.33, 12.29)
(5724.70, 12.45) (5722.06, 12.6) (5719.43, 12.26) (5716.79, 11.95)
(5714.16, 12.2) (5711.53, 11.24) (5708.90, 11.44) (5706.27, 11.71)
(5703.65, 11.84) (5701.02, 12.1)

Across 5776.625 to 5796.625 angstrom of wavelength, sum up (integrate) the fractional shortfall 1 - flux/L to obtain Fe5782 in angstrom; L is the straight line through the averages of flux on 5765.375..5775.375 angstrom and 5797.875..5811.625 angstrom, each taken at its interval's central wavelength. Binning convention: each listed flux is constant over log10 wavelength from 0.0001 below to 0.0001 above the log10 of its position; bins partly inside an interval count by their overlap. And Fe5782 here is 1.32 angstrom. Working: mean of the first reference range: 12.4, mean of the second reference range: 13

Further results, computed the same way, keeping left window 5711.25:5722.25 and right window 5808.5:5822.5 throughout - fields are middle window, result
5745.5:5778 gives 0.24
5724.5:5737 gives -0.29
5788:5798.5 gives 0.48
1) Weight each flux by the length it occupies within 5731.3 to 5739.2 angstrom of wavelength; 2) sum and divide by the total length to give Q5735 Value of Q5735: 12.8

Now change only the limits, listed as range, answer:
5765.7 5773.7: 12.4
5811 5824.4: 12.2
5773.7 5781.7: 12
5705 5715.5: 11.6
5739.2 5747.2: 12.6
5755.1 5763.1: 12.2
